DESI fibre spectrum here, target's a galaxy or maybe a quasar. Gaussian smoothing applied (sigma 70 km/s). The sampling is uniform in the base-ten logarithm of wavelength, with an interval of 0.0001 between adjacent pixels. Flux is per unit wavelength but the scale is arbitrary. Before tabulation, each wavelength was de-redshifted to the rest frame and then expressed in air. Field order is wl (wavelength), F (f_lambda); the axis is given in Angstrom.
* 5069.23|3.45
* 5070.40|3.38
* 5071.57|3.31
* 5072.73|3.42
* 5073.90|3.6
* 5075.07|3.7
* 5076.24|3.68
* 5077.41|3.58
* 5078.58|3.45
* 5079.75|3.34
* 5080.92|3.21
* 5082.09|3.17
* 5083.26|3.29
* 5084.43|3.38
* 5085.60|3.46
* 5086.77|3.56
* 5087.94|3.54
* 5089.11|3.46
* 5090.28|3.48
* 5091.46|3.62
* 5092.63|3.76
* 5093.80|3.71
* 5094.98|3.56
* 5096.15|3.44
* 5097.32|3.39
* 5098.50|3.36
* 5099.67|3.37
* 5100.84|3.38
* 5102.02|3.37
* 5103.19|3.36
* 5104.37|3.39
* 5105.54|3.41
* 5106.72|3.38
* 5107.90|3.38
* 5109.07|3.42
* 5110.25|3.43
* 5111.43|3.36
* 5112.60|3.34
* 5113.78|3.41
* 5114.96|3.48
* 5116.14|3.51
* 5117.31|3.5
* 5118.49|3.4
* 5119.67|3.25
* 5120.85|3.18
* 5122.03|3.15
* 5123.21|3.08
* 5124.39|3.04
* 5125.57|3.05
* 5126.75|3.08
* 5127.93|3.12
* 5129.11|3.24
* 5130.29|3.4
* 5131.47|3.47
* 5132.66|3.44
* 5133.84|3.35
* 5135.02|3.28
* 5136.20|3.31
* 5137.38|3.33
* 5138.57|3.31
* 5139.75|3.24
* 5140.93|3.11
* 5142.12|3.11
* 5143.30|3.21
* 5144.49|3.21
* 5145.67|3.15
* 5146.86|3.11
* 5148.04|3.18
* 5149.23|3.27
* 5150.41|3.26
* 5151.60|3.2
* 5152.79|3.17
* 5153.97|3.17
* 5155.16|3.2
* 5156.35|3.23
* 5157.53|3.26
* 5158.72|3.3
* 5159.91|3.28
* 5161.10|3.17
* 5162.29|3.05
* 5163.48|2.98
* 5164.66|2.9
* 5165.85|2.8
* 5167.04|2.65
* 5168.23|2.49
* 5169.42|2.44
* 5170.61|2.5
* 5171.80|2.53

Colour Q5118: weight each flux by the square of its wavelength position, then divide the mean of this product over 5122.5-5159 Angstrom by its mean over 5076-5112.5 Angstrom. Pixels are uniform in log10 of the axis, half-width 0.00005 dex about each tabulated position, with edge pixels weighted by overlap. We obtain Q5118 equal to 0.95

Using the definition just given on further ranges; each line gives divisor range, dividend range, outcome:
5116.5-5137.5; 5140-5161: 0.99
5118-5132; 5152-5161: 1.02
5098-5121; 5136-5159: 0.96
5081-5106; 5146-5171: 0.90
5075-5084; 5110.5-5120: 1.01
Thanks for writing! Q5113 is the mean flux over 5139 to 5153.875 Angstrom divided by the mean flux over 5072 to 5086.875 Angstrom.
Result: 0.9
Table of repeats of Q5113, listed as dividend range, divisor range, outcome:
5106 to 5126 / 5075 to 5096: 0.95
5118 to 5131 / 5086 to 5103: 0.91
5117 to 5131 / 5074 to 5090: 0.93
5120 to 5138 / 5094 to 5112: 0.95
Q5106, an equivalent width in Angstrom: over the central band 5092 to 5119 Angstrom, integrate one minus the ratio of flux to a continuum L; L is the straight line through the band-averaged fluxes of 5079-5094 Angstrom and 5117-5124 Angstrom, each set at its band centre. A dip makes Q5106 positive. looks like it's -0.8 Angstrom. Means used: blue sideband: 3.45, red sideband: 3.24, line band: 3.44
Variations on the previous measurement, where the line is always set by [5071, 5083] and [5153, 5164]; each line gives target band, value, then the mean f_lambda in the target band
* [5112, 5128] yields 0.2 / 3.26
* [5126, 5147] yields 0.0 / 3.25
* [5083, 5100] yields -0.5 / 3.5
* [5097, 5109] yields -0.1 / 3.38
